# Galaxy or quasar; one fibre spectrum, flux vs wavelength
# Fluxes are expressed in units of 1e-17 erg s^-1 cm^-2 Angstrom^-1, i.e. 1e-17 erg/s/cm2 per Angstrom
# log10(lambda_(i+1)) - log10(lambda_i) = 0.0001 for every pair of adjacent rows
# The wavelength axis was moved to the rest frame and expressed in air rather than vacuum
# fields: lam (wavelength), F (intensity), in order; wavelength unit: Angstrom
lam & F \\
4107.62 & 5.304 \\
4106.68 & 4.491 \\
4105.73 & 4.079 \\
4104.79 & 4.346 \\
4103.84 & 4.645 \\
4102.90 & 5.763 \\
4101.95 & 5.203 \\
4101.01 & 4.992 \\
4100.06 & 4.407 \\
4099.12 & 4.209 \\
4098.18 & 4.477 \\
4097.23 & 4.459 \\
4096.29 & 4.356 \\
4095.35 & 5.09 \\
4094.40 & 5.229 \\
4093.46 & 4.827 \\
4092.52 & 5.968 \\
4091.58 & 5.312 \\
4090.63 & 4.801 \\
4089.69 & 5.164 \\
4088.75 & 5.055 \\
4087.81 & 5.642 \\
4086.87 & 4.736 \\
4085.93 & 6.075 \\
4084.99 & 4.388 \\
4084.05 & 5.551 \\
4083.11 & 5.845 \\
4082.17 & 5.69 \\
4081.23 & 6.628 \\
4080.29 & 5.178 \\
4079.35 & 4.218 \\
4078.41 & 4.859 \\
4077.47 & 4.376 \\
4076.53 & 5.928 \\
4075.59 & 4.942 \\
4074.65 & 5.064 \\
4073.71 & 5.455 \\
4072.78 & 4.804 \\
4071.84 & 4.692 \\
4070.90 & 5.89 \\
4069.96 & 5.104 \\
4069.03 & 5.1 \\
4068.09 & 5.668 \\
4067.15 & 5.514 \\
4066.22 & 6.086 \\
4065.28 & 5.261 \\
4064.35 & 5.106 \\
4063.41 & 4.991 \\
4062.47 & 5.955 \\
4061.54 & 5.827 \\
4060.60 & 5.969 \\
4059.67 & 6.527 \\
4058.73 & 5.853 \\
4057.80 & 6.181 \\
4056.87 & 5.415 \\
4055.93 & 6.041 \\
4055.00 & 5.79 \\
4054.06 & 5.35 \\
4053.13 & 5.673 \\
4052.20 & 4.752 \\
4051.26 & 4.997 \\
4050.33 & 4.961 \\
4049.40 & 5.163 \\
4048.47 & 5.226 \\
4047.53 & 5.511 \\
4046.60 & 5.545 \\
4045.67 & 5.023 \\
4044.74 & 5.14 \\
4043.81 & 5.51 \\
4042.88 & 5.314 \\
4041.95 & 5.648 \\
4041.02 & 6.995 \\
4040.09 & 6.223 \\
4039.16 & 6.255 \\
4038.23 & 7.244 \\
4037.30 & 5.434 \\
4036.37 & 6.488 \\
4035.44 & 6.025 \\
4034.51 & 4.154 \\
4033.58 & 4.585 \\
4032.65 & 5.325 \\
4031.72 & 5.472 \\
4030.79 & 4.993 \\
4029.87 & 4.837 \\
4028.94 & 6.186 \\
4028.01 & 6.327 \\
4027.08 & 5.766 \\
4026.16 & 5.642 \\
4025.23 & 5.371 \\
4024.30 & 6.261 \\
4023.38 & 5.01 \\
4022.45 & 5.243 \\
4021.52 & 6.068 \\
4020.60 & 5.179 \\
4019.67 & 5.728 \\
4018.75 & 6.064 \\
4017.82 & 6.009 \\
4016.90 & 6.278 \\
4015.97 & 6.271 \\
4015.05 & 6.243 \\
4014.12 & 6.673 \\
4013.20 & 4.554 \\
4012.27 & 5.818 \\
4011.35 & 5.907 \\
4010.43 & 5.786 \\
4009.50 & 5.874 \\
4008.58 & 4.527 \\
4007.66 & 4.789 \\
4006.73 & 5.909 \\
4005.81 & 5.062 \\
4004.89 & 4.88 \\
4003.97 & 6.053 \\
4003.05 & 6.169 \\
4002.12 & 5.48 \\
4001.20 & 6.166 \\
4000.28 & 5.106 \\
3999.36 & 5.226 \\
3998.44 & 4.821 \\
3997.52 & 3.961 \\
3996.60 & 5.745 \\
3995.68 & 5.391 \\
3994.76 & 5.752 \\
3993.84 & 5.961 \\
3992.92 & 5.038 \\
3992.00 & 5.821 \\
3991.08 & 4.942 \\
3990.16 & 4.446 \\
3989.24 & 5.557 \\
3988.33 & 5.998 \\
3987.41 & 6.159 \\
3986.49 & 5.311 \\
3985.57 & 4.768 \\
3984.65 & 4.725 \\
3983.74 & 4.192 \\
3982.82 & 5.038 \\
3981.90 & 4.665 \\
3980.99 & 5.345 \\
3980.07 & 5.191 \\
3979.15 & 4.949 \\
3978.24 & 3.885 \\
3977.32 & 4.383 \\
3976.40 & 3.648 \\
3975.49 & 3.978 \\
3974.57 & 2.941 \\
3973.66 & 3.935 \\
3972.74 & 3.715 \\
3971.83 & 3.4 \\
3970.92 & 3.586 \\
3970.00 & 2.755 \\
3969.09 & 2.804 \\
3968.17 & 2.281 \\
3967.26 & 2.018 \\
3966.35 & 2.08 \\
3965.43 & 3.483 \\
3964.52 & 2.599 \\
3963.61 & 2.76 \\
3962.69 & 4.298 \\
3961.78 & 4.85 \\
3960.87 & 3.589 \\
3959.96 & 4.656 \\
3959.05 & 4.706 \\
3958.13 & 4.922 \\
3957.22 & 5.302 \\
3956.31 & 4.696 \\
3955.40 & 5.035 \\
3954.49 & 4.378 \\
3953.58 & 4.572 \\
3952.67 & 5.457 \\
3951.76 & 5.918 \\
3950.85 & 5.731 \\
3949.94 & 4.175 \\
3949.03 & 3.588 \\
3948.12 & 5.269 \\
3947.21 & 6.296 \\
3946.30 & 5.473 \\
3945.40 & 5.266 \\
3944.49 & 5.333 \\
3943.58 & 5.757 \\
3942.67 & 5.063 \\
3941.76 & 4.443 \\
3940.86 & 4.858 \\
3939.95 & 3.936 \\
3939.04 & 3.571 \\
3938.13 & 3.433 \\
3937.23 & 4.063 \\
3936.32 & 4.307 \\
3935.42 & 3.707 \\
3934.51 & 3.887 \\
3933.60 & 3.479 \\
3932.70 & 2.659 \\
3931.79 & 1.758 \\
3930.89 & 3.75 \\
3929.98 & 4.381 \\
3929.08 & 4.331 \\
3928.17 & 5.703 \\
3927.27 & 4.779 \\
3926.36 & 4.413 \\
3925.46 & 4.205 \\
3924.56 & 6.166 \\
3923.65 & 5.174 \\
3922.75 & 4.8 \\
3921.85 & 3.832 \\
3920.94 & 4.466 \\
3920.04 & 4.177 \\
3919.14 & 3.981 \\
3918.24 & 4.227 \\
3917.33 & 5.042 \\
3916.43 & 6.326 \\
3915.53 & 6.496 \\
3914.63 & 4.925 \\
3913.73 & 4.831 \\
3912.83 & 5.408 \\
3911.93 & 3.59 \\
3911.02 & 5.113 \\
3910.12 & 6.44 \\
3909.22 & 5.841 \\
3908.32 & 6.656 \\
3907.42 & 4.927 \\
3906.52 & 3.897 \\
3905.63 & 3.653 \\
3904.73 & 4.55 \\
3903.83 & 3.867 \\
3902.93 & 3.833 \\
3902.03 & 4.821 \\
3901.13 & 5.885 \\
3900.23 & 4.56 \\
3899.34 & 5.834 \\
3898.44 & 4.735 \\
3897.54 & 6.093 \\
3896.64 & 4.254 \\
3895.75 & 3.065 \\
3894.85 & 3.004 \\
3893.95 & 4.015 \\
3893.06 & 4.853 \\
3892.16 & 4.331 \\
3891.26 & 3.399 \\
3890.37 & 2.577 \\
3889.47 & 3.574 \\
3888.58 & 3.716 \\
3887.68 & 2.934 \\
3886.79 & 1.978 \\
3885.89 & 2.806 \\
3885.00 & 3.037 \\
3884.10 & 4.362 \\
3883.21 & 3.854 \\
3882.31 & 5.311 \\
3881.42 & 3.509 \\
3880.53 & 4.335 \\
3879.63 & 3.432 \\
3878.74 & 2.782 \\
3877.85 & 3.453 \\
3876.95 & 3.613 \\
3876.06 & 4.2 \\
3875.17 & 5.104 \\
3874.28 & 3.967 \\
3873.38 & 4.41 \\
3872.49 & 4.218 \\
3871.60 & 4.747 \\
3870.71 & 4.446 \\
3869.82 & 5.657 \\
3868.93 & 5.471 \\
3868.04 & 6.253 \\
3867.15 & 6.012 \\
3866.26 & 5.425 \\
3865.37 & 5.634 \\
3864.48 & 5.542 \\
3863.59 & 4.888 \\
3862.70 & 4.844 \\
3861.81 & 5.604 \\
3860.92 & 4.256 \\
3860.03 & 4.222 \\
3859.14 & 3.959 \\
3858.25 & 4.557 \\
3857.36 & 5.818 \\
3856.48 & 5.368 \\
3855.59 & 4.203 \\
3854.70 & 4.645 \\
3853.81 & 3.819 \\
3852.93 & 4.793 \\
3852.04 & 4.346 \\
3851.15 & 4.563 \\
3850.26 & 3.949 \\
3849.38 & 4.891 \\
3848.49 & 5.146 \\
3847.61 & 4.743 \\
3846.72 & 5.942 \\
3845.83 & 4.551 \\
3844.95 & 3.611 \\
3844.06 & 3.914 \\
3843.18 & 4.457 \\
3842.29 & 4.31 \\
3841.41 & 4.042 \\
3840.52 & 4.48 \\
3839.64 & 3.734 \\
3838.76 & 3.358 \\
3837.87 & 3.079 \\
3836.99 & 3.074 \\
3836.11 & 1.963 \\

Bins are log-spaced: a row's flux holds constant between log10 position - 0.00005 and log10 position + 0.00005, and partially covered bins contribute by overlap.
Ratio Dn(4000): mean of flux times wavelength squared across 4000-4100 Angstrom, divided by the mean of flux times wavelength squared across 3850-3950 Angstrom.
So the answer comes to 1.3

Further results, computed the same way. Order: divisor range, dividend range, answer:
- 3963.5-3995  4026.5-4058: 1.35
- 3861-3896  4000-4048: 1.44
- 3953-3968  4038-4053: 1.46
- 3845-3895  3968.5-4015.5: 1.21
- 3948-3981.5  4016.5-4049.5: 1.44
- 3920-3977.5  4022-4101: 1.36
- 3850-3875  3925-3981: 0.90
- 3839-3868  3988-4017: 1.26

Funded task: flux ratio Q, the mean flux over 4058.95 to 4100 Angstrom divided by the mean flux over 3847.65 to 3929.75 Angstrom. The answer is 1.2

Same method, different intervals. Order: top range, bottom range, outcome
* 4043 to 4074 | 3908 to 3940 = 1.20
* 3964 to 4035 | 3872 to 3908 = 1.23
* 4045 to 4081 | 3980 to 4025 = 0.99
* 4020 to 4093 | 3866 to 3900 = 1.31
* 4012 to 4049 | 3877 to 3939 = 1.33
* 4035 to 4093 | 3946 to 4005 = 1.19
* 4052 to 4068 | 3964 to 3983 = 1.57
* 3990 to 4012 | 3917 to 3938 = 1.28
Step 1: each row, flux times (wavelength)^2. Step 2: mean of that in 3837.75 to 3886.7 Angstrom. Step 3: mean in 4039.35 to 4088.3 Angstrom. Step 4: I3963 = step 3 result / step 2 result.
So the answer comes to 1.35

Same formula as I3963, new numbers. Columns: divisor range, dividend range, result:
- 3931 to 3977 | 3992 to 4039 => 1.41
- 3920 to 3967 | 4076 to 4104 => 1.25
